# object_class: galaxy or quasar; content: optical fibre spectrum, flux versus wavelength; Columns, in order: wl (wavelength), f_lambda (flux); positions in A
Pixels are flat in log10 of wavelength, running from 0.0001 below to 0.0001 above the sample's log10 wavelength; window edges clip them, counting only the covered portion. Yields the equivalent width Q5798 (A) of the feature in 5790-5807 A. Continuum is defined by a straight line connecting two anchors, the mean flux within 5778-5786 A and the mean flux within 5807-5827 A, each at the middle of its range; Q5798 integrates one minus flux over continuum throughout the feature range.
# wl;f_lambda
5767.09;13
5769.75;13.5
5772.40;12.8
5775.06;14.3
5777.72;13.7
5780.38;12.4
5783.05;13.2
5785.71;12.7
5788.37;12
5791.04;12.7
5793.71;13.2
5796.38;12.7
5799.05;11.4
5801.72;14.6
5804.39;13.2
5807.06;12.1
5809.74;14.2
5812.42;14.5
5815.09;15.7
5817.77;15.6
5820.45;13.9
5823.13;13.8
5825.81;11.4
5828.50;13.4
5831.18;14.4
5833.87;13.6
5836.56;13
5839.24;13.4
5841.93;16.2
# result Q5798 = 0.67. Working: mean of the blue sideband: 12.9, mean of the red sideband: 14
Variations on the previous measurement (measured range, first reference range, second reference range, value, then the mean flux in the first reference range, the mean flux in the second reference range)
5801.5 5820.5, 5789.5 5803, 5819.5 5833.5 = -1.6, 12.9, 13.4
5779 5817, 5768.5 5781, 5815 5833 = 1.2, 13.4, 13.9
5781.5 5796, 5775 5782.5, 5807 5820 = 1.0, 13.3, 14.6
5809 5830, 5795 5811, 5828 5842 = -1.0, 13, 13.8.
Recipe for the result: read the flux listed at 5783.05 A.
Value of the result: 13.2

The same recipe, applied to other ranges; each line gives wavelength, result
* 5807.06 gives 12.1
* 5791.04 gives 12.7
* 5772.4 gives 12.8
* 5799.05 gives 11.4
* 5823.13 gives 13.8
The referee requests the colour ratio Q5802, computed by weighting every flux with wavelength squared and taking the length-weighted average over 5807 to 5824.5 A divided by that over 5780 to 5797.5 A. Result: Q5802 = 1.14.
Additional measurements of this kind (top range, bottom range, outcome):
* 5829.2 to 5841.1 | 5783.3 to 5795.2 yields 1.10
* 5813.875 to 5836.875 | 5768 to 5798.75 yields 1.09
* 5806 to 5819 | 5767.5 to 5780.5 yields 1.09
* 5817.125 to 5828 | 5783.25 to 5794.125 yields 1.08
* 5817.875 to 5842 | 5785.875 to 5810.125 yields 1.07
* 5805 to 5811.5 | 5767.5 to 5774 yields 1.02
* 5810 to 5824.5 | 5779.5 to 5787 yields 1.16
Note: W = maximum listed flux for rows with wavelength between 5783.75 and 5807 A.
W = 14.6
